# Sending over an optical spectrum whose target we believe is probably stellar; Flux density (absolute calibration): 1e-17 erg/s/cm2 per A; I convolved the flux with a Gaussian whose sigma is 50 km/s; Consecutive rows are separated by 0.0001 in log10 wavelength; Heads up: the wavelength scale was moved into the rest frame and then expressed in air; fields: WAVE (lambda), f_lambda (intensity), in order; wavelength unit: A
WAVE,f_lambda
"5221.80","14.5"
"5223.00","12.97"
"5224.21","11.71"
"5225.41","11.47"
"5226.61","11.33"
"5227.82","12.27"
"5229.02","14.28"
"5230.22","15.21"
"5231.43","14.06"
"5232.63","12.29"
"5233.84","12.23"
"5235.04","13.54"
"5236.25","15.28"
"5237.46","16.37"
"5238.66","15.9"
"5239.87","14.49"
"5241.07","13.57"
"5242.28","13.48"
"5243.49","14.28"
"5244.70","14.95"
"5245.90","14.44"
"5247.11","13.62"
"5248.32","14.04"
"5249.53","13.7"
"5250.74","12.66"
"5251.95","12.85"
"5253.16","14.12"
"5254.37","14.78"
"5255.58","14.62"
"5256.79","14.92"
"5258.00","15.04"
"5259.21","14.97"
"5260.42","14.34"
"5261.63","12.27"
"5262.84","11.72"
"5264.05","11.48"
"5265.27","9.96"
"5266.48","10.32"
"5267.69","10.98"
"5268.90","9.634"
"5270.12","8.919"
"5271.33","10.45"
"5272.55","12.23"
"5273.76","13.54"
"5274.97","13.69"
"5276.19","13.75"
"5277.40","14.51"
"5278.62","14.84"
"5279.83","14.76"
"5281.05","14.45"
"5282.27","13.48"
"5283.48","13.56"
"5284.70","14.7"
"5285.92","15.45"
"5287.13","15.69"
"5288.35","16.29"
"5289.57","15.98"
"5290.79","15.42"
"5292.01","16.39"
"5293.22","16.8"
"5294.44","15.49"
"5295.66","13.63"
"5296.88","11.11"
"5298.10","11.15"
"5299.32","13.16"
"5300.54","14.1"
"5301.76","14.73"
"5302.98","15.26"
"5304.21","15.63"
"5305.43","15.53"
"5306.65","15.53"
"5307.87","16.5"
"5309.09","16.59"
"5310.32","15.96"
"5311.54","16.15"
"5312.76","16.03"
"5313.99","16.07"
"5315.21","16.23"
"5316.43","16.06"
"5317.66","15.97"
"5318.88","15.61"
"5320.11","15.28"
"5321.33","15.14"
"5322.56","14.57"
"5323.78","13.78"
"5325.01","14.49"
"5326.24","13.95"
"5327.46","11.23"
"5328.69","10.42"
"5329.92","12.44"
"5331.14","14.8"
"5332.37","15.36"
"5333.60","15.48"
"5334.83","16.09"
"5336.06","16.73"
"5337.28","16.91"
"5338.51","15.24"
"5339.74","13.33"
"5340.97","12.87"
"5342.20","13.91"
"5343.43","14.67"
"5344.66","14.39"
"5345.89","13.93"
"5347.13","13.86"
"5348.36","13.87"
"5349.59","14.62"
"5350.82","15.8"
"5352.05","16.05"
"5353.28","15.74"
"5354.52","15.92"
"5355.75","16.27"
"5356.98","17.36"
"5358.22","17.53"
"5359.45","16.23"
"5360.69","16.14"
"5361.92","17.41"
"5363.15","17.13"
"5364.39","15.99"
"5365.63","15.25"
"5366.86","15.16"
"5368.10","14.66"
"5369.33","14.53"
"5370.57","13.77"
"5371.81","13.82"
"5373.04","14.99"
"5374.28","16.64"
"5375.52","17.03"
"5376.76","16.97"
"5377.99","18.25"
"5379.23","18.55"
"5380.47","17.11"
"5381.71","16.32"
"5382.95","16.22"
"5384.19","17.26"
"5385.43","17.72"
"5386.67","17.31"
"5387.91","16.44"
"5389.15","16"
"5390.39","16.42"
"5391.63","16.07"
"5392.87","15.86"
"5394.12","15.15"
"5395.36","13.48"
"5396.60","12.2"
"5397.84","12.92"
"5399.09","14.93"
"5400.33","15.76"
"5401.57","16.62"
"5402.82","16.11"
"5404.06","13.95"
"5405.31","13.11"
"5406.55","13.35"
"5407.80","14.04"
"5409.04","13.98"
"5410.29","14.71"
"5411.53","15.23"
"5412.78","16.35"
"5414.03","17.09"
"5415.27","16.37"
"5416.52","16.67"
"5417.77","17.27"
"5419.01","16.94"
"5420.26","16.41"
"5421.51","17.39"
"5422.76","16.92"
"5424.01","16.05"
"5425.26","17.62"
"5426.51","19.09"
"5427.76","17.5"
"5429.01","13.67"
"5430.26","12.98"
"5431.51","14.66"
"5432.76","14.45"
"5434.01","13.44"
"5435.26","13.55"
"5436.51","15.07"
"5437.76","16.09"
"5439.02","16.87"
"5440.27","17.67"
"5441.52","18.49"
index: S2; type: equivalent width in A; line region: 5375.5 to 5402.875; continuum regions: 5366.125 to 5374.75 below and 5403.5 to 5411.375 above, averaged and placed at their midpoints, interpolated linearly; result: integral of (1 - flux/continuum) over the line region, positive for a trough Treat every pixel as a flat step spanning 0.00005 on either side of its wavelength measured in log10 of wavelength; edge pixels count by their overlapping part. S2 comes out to -3.3 A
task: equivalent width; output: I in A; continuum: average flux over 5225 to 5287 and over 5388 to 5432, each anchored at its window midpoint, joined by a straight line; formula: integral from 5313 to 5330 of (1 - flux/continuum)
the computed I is -0.2 A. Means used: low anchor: 13.4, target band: 14.5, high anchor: 15.5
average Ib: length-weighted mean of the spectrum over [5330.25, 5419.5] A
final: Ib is 15.6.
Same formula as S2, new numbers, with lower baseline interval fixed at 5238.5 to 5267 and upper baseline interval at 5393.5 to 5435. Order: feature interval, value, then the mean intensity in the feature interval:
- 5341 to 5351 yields 0.2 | 14.2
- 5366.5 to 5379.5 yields -0.8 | 15.8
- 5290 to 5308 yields -0.7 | 14.7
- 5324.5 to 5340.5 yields 0.1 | 14.3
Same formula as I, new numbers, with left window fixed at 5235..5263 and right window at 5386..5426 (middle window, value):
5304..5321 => -1.3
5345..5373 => -0.5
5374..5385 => -1.3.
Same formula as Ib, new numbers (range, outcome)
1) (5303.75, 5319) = 16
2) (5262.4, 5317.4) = 14.1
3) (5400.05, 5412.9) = 14.8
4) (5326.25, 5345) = 14.3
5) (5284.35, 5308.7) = 14.9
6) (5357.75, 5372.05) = 15.7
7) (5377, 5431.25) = 15.9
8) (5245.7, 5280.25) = 13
